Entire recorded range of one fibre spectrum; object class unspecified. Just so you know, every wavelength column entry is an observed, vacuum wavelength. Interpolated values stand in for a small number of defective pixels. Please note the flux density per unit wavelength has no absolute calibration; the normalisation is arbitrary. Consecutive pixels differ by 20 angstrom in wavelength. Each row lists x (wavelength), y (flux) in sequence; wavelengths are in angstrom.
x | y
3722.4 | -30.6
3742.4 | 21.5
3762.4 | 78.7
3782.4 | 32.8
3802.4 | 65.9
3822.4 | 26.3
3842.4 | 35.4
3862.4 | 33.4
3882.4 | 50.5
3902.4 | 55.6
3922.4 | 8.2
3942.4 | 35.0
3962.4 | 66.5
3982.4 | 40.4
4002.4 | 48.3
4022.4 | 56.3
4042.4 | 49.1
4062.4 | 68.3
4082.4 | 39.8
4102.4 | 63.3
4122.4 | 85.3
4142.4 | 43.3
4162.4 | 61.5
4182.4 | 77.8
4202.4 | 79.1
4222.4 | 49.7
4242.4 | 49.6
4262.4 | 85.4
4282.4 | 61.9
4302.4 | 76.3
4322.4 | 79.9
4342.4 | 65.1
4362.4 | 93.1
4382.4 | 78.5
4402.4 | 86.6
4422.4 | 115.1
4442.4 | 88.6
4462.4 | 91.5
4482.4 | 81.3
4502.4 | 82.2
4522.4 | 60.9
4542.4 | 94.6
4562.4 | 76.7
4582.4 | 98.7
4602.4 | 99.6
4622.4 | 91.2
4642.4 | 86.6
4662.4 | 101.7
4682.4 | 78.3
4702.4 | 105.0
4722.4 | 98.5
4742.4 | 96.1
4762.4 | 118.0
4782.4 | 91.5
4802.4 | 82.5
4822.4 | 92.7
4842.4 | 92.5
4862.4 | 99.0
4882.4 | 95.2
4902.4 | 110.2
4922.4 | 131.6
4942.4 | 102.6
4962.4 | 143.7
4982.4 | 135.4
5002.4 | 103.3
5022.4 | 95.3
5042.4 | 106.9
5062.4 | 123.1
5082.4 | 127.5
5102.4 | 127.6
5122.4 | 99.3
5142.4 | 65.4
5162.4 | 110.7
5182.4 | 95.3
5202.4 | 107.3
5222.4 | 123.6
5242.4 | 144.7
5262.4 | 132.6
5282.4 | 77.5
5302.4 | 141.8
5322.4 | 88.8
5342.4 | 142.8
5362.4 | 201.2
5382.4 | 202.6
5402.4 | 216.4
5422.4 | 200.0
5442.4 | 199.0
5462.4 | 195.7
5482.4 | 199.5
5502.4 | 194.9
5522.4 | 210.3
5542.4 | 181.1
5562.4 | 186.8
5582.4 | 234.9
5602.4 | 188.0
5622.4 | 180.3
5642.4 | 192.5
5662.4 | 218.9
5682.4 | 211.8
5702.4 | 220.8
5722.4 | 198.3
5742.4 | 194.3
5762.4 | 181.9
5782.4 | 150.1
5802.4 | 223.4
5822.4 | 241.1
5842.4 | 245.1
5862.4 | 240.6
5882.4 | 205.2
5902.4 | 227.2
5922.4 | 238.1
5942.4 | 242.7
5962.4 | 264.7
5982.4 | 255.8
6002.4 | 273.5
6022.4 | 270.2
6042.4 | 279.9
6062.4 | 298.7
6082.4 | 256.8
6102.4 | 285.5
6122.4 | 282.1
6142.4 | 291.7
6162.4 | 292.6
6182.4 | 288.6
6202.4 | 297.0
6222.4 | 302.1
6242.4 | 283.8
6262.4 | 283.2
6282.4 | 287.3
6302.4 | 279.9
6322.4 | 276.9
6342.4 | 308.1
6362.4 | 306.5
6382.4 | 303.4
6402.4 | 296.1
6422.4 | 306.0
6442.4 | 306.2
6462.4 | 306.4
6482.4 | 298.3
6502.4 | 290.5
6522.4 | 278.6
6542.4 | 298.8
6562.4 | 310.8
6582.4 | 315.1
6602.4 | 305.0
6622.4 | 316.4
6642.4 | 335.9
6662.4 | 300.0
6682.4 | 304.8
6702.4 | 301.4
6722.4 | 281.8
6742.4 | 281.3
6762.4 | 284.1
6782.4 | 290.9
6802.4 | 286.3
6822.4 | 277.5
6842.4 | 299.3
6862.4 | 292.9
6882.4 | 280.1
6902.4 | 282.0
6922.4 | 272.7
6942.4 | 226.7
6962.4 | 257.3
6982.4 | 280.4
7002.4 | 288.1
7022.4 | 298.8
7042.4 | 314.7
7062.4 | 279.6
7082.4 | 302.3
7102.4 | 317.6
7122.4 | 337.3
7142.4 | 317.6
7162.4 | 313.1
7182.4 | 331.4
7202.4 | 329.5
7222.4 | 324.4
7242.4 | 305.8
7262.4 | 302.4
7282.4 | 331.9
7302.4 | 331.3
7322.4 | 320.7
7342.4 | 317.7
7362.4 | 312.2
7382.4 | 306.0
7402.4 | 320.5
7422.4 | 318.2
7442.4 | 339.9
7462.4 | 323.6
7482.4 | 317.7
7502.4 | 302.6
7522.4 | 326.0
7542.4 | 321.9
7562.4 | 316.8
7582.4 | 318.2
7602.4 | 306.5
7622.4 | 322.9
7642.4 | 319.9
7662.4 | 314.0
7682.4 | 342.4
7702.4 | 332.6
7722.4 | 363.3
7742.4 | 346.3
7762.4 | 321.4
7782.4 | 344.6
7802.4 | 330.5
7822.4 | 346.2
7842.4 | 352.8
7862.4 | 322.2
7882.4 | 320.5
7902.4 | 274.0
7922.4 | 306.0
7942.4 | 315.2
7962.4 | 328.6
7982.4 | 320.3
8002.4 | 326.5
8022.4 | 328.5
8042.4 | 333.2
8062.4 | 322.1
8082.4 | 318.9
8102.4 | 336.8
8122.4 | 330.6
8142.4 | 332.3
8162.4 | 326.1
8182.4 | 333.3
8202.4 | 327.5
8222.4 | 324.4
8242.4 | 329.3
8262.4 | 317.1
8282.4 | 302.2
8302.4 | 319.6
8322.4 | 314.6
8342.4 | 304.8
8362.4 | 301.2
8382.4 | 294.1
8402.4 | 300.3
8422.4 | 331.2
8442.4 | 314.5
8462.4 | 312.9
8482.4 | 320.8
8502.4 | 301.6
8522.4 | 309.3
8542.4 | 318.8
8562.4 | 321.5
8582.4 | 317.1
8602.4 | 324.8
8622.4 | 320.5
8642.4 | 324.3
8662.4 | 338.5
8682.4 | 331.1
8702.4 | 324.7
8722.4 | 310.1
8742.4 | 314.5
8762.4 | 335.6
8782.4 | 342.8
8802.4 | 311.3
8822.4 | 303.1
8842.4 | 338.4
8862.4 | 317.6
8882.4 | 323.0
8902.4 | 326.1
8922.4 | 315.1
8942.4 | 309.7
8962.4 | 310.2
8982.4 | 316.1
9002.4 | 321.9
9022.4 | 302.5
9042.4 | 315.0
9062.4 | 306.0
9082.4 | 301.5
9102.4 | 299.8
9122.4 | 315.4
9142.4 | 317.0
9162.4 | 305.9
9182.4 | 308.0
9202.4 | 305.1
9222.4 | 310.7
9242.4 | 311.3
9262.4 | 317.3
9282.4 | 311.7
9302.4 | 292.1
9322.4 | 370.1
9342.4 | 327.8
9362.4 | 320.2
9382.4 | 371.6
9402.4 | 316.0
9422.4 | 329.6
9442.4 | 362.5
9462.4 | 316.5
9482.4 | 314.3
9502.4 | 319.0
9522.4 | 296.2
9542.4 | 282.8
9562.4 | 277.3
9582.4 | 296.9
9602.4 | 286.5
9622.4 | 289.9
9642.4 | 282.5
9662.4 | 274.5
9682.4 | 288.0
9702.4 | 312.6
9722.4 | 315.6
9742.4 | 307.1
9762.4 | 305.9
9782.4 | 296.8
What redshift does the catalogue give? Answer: 0.342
